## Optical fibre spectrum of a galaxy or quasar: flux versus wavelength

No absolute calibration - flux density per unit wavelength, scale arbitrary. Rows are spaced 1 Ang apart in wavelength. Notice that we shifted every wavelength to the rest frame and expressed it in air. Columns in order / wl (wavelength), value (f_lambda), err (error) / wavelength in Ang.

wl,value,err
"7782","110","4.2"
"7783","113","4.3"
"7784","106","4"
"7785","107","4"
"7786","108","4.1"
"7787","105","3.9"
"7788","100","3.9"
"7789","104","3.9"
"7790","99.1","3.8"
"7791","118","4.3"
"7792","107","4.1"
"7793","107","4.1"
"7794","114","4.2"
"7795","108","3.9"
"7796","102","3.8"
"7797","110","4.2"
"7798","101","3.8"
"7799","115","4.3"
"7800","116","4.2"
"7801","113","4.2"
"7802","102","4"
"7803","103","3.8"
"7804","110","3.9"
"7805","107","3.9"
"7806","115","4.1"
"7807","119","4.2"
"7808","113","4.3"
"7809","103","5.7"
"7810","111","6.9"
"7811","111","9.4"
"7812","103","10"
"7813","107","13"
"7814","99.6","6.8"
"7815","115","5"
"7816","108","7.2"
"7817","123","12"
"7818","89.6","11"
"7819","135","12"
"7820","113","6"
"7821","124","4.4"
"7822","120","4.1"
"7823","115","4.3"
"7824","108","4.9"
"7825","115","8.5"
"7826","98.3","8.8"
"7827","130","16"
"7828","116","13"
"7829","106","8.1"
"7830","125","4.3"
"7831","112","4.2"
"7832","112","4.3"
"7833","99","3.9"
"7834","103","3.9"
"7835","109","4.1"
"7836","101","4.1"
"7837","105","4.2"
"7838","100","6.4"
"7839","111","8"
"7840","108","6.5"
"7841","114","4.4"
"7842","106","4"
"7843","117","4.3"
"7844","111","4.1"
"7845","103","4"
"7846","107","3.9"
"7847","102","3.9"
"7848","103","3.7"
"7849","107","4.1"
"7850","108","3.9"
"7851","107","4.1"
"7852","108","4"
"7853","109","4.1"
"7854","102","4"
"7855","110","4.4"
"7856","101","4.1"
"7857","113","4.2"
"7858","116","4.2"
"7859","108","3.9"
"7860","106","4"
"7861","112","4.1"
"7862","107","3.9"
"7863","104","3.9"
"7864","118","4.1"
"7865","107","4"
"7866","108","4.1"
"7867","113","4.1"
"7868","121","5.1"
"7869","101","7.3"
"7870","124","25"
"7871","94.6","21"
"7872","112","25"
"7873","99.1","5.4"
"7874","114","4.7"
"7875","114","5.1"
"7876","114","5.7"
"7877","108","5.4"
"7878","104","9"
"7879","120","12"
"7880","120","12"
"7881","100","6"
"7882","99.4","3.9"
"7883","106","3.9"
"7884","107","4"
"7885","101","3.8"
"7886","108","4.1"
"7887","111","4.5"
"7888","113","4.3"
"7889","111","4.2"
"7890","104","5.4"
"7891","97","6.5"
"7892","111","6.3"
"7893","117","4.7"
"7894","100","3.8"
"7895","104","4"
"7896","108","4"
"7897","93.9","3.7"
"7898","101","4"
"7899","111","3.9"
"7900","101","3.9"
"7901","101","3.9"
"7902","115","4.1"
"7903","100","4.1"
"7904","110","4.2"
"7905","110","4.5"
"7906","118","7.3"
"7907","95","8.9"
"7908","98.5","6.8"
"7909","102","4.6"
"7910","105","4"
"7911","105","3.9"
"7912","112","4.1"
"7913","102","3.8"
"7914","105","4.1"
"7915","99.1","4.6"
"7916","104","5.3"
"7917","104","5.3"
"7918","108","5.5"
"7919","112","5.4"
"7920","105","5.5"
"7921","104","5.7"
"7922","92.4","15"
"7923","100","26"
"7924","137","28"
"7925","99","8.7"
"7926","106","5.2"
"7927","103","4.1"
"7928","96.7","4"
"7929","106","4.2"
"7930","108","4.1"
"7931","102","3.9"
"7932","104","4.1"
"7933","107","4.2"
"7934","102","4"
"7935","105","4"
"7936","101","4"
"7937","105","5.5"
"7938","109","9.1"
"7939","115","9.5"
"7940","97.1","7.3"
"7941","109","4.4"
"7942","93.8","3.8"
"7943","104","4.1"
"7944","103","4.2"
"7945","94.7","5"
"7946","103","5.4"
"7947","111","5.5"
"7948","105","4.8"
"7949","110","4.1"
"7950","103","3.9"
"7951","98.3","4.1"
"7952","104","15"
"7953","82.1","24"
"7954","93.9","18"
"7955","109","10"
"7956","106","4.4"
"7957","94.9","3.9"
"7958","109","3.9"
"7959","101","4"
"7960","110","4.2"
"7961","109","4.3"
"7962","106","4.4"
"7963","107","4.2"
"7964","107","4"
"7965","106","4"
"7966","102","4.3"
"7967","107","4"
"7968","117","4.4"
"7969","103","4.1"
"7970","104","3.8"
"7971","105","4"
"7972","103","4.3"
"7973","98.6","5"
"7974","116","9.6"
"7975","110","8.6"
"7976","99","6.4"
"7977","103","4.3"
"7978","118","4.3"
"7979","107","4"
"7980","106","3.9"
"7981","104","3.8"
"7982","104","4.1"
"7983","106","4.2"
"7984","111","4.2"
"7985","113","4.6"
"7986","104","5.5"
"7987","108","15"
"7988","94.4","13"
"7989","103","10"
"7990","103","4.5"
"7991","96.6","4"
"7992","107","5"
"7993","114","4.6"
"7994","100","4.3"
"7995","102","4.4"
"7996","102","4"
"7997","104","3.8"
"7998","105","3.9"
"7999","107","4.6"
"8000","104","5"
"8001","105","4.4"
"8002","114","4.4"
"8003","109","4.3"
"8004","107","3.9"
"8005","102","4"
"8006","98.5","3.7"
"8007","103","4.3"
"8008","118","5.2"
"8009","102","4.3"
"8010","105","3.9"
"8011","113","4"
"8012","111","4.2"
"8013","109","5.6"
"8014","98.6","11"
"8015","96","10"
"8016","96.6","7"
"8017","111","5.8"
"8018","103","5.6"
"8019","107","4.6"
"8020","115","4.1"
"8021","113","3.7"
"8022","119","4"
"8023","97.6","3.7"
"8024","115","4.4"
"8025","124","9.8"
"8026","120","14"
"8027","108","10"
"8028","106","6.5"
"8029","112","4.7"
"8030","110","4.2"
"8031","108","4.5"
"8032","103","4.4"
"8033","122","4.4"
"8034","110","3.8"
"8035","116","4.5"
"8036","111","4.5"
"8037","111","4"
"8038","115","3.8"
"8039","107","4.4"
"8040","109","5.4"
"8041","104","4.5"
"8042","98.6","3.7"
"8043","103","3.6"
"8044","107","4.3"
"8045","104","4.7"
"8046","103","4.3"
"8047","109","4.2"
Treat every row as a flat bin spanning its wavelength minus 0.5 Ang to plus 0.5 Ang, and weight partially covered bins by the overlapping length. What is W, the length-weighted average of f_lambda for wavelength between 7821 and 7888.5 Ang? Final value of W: 109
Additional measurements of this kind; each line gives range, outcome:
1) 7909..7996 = 105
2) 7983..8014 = 106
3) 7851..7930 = 107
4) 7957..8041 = 107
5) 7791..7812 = 109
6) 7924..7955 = 103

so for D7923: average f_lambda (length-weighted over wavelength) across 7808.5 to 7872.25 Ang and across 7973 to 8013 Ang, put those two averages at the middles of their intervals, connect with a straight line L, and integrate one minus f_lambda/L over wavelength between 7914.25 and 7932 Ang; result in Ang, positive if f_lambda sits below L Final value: 0.4 Ang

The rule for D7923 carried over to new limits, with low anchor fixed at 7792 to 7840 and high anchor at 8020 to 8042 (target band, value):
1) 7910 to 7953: 2.48 Ang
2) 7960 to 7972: 0.47 Ang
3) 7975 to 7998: 1.24 Ang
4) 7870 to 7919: 1.84 Ang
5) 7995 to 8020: 1.25 Ang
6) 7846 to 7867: 0.48 Ang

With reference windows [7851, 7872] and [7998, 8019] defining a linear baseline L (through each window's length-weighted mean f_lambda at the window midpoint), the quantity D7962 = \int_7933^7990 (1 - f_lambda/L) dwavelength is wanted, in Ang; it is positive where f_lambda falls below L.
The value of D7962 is 1.1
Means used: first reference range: 109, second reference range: 106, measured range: 105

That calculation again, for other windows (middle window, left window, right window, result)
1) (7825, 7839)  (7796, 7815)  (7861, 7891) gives -0.1 Ang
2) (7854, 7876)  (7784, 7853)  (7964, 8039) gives -0.2 Ang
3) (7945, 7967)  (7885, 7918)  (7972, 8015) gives 0.4 Ang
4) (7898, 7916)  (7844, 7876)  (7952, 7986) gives 0.3 Ang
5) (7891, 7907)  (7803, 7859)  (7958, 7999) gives 0.3 Ang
